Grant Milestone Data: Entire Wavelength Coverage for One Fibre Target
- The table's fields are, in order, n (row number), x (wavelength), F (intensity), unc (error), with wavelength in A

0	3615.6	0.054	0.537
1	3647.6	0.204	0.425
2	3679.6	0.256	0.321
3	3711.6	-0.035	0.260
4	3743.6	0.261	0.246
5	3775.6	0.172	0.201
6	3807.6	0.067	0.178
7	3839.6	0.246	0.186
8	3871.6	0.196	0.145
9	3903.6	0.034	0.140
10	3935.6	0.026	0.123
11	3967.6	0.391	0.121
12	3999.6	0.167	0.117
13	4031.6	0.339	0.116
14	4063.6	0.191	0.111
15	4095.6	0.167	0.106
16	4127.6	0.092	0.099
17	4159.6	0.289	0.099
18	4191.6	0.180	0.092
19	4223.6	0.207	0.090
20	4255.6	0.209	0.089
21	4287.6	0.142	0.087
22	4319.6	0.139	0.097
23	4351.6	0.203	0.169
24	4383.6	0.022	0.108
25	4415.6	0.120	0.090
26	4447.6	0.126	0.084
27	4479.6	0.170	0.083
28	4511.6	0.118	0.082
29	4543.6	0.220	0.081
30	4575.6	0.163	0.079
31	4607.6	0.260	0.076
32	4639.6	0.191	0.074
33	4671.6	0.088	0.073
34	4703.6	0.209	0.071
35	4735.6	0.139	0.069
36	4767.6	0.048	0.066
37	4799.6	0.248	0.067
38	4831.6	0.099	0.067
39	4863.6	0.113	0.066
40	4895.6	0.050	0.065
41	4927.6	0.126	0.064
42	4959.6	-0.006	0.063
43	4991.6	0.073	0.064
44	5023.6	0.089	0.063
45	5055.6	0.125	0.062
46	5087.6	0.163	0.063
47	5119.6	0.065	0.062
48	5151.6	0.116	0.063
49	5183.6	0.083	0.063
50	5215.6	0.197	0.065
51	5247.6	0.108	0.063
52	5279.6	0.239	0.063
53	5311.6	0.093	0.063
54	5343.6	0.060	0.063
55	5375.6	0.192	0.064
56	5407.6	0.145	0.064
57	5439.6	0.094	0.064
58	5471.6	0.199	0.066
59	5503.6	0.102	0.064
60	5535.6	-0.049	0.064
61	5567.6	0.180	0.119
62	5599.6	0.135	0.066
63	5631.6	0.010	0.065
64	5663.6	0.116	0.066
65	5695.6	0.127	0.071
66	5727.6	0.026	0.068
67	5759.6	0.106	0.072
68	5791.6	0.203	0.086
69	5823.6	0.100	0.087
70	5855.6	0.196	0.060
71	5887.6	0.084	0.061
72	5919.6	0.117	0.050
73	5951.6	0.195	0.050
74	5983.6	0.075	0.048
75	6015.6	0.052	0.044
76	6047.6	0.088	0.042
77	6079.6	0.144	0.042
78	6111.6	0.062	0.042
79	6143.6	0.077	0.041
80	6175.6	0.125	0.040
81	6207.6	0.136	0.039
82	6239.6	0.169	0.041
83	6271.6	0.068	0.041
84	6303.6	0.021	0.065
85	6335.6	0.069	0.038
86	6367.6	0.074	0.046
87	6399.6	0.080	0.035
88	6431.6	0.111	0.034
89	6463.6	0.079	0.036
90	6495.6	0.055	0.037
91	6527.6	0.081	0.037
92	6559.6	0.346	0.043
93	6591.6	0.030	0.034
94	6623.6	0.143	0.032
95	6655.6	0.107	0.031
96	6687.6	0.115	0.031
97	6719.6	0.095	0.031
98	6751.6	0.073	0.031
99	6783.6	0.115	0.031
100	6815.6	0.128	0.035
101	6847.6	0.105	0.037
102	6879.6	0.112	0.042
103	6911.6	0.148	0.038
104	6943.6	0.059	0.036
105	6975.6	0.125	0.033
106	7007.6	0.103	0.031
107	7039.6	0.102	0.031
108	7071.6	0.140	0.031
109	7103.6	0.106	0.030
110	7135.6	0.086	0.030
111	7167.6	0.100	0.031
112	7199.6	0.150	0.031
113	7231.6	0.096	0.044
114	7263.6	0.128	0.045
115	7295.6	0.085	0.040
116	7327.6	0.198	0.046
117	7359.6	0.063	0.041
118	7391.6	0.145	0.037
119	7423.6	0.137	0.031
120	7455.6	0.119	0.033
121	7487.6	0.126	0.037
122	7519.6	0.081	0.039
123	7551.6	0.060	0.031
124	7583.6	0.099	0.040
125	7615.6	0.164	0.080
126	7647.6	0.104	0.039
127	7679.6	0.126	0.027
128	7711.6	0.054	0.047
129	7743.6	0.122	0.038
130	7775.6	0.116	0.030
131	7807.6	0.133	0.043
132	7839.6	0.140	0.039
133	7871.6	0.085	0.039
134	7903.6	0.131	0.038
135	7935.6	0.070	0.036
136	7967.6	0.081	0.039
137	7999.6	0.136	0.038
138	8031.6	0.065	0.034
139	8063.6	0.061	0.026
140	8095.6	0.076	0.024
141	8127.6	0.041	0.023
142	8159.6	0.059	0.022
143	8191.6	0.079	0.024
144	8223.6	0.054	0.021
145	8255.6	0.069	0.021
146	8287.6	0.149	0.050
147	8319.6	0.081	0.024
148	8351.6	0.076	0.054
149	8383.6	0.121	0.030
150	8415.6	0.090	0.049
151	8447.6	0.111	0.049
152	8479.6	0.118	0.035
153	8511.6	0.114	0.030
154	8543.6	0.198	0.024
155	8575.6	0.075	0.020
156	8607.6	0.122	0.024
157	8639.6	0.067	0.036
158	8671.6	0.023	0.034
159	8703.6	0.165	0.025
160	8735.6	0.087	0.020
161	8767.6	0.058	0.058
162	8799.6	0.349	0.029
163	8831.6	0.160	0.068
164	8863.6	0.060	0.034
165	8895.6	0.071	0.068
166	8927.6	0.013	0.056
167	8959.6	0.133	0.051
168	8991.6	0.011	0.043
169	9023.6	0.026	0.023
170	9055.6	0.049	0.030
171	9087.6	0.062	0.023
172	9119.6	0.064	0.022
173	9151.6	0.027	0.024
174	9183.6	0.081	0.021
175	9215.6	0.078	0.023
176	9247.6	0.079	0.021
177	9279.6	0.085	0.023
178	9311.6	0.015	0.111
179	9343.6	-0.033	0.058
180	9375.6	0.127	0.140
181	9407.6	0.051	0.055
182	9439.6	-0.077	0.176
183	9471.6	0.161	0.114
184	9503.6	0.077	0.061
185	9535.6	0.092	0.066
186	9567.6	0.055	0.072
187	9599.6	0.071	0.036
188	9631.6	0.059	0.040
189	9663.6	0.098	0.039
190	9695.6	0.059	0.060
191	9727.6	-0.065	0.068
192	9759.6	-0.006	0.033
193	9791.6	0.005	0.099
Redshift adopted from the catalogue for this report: 0.757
